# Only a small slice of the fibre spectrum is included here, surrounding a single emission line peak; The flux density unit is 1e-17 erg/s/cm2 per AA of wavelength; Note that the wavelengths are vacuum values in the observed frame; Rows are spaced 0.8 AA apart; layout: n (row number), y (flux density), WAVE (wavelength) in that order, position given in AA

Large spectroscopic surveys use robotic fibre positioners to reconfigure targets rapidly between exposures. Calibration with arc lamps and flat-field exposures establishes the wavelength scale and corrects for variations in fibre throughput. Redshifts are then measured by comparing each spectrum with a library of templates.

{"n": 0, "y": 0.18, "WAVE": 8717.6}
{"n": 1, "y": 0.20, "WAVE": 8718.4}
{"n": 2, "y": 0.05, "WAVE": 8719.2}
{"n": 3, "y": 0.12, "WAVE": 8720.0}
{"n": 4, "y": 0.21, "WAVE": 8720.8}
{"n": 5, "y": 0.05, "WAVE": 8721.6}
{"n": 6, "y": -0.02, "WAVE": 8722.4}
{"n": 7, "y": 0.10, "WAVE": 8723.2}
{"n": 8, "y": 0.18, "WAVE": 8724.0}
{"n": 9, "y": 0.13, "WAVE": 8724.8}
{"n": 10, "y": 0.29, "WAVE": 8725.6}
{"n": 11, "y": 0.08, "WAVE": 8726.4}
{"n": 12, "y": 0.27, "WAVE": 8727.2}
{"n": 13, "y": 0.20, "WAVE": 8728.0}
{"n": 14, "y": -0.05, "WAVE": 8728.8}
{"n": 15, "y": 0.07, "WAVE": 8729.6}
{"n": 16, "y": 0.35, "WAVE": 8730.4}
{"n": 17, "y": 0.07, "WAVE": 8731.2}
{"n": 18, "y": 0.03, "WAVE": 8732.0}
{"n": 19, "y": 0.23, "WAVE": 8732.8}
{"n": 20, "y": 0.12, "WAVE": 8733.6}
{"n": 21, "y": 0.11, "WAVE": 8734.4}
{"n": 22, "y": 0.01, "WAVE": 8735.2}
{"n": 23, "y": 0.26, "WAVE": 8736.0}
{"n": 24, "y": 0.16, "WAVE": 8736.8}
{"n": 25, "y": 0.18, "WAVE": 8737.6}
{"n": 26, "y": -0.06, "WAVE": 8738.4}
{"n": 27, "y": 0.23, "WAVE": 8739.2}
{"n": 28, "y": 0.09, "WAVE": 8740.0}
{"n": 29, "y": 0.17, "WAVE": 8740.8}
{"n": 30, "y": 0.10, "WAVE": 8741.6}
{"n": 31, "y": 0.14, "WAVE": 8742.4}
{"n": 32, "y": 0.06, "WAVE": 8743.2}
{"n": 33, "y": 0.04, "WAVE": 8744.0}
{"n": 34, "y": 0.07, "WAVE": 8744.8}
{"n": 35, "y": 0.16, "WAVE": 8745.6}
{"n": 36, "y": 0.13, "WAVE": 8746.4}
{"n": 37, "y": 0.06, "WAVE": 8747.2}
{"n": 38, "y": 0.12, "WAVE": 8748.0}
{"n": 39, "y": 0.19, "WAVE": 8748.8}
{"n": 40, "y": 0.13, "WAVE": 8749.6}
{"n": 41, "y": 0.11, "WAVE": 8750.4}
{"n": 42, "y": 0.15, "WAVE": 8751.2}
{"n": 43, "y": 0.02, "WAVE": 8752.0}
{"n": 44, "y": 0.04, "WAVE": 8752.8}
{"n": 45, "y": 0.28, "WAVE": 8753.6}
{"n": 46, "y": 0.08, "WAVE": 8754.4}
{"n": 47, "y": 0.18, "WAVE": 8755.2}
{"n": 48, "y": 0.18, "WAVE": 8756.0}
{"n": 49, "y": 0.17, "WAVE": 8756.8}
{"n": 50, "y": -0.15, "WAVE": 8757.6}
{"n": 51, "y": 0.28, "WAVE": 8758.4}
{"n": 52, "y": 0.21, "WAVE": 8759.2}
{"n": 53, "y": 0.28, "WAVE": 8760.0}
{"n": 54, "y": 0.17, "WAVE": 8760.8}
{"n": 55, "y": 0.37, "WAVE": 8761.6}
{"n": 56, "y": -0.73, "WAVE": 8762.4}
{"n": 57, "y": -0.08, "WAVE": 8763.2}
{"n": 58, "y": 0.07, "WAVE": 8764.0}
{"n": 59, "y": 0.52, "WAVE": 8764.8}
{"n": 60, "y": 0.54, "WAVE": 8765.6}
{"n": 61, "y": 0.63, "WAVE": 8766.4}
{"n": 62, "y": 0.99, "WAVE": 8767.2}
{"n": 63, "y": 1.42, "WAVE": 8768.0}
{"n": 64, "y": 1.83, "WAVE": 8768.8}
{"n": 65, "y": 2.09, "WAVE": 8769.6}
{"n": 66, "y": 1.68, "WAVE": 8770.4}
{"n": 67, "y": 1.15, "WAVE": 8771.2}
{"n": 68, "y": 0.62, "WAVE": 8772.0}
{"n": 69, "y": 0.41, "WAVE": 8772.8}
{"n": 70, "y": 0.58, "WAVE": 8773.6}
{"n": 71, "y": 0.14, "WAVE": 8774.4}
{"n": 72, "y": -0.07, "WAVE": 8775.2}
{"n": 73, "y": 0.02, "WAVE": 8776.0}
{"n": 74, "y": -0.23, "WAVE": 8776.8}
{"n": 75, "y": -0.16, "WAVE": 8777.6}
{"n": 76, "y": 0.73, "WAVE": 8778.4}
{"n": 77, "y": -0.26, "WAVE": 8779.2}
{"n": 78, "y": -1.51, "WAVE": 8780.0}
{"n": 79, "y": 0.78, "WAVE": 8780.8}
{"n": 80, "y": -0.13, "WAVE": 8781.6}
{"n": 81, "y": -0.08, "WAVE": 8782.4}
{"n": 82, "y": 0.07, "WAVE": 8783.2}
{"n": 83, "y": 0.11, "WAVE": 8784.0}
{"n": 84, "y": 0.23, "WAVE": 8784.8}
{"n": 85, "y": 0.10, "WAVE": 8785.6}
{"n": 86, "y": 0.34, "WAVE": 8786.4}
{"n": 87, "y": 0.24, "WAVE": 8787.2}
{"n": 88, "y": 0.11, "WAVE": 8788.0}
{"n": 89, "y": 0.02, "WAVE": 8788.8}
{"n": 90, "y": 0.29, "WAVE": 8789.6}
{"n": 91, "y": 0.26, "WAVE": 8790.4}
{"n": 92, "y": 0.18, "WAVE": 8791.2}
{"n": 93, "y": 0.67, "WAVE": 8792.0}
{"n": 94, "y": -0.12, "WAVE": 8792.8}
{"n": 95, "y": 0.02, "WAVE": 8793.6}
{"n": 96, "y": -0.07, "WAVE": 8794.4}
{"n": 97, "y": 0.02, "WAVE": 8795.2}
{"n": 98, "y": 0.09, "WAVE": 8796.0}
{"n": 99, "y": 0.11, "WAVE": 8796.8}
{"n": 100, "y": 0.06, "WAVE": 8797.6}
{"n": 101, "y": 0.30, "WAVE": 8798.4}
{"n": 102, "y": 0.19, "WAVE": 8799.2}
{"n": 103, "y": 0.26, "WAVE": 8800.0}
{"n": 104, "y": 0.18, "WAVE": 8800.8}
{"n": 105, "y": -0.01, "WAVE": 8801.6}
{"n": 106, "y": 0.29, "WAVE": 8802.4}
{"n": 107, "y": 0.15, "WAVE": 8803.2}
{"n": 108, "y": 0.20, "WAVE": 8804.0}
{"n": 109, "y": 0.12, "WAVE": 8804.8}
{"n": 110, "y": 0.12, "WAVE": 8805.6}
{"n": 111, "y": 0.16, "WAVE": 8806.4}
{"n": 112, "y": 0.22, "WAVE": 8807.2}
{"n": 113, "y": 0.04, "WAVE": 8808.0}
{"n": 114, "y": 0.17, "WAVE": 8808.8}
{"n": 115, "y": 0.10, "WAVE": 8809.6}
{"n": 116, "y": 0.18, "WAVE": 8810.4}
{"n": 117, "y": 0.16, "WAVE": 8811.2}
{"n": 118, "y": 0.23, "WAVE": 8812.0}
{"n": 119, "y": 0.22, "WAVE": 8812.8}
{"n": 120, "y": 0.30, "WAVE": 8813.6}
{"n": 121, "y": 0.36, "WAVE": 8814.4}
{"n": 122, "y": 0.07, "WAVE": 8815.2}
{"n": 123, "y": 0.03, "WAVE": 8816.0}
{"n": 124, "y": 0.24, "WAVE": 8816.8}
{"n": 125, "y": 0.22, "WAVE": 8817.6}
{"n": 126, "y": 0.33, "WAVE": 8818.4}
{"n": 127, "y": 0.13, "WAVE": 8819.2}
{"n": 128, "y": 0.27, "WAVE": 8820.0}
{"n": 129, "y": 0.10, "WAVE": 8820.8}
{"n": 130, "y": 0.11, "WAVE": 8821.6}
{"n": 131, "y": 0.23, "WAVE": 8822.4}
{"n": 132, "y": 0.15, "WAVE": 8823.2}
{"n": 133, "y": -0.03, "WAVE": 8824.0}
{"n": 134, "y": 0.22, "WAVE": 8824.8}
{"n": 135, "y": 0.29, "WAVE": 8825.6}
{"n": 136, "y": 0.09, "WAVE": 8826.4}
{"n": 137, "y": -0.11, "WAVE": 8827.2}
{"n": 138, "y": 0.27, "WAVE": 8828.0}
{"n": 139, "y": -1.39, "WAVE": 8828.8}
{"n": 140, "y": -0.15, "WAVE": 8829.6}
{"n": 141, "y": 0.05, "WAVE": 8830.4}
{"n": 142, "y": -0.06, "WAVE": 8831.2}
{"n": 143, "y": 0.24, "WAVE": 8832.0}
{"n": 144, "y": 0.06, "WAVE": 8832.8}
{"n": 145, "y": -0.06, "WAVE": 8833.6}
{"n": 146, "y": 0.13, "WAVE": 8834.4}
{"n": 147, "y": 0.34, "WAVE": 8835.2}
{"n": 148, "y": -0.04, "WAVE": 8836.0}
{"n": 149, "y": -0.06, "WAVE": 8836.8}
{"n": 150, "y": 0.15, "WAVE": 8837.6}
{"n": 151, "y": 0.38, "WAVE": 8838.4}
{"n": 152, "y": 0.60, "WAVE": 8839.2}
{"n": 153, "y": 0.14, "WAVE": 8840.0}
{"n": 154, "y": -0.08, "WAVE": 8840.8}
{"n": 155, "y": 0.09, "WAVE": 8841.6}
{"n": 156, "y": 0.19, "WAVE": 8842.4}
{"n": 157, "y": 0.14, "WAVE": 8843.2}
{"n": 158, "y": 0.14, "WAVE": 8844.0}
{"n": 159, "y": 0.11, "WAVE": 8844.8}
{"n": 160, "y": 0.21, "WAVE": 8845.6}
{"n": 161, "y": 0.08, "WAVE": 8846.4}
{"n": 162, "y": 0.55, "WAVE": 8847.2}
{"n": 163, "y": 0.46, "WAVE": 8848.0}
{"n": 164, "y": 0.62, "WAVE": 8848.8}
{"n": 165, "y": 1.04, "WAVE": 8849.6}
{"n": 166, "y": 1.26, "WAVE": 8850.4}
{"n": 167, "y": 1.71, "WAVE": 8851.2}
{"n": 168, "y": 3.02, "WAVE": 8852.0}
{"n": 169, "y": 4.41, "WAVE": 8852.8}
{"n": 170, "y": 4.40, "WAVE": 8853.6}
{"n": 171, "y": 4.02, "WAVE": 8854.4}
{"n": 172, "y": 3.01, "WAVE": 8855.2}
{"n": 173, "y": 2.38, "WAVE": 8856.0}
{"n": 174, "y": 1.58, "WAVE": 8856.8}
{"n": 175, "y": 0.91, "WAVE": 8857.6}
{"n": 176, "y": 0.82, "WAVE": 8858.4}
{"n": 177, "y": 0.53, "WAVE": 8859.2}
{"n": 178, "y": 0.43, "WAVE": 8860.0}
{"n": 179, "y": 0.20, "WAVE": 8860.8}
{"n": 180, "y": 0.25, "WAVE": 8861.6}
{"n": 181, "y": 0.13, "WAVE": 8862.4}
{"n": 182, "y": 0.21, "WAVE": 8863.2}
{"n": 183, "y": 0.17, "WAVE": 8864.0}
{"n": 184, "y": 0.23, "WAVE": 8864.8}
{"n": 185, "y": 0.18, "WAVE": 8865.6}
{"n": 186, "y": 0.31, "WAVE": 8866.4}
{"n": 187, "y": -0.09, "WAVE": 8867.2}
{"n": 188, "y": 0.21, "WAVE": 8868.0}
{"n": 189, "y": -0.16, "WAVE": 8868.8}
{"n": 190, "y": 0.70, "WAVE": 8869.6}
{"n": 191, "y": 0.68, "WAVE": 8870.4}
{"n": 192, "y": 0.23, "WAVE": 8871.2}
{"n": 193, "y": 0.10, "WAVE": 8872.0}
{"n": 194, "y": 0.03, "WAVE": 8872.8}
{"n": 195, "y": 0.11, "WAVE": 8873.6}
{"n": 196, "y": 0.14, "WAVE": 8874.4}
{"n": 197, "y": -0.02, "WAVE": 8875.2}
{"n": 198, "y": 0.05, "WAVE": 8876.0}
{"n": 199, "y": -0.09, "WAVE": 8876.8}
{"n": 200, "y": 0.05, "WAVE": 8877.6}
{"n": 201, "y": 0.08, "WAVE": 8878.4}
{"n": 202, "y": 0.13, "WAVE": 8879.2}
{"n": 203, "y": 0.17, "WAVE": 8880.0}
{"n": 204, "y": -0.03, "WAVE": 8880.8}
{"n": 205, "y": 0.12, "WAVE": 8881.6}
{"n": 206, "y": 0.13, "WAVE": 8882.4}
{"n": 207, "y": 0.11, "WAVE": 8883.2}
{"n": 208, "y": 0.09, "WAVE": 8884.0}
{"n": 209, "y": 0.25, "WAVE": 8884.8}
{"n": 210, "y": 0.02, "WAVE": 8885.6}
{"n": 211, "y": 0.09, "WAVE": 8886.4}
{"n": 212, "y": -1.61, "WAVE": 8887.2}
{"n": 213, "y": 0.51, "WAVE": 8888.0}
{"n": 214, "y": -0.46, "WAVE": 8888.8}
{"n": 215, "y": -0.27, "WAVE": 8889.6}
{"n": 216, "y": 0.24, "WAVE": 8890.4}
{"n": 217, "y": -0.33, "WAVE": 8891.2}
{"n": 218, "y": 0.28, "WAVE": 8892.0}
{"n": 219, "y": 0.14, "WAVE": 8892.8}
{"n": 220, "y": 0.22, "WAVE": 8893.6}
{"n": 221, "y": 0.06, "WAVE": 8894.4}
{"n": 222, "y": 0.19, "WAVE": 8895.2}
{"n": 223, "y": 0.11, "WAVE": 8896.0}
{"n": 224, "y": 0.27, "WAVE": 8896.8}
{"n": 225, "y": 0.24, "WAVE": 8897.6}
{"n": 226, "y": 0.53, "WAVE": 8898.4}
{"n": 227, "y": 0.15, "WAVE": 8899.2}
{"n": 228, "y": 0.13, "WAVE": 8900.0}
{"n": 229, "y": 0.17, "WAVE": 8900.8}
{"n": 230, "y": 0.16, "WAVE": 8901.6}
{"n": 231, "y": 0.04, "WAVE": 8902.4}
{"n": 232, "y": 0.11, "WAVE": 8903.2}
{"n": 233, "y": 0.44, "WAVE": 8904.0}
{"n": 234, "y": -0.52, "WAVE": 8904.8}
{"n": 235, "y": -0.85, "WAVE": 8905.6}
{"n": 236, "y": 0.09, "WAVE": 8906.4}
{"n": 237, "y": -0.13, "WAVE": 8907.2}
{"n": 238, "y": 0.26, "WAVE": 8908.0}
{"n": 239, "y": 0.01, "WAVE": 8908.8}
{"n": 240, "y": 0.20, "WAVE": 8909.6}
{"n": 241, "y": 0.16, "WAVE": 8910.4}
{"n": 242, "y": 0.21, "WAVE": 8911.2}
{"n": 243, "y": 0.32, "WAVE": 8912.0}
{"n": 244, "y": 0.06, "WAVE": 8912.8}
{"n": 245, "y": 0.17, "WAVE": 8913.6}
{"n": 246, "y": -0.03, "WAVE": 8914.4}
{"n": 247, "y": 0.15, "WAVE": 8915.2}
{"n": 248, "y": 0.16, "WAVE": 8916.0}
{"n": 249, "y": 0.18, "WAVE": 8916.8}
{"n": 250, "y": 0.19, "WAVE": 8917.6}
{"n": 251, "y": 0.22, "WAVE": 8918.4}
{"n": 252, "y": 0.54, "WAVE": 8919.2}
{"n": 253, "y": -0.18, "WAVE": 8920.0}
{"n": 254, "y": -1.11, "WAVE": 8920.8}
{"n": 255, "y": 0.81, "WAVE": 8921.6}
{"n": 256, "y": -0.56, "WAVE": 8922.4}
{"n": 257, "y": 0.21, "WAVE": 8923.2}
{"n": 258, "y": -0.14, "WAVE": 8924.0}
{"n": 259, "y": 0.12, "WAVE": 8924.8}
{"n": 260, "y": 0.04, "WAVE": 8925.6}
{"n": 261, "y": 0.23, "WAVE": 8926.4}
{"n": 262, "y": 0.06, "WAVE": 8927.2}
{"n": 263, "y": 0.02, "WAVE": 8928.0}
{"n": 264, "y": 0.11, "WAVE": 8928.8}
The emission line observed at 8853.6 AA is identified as [O III]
